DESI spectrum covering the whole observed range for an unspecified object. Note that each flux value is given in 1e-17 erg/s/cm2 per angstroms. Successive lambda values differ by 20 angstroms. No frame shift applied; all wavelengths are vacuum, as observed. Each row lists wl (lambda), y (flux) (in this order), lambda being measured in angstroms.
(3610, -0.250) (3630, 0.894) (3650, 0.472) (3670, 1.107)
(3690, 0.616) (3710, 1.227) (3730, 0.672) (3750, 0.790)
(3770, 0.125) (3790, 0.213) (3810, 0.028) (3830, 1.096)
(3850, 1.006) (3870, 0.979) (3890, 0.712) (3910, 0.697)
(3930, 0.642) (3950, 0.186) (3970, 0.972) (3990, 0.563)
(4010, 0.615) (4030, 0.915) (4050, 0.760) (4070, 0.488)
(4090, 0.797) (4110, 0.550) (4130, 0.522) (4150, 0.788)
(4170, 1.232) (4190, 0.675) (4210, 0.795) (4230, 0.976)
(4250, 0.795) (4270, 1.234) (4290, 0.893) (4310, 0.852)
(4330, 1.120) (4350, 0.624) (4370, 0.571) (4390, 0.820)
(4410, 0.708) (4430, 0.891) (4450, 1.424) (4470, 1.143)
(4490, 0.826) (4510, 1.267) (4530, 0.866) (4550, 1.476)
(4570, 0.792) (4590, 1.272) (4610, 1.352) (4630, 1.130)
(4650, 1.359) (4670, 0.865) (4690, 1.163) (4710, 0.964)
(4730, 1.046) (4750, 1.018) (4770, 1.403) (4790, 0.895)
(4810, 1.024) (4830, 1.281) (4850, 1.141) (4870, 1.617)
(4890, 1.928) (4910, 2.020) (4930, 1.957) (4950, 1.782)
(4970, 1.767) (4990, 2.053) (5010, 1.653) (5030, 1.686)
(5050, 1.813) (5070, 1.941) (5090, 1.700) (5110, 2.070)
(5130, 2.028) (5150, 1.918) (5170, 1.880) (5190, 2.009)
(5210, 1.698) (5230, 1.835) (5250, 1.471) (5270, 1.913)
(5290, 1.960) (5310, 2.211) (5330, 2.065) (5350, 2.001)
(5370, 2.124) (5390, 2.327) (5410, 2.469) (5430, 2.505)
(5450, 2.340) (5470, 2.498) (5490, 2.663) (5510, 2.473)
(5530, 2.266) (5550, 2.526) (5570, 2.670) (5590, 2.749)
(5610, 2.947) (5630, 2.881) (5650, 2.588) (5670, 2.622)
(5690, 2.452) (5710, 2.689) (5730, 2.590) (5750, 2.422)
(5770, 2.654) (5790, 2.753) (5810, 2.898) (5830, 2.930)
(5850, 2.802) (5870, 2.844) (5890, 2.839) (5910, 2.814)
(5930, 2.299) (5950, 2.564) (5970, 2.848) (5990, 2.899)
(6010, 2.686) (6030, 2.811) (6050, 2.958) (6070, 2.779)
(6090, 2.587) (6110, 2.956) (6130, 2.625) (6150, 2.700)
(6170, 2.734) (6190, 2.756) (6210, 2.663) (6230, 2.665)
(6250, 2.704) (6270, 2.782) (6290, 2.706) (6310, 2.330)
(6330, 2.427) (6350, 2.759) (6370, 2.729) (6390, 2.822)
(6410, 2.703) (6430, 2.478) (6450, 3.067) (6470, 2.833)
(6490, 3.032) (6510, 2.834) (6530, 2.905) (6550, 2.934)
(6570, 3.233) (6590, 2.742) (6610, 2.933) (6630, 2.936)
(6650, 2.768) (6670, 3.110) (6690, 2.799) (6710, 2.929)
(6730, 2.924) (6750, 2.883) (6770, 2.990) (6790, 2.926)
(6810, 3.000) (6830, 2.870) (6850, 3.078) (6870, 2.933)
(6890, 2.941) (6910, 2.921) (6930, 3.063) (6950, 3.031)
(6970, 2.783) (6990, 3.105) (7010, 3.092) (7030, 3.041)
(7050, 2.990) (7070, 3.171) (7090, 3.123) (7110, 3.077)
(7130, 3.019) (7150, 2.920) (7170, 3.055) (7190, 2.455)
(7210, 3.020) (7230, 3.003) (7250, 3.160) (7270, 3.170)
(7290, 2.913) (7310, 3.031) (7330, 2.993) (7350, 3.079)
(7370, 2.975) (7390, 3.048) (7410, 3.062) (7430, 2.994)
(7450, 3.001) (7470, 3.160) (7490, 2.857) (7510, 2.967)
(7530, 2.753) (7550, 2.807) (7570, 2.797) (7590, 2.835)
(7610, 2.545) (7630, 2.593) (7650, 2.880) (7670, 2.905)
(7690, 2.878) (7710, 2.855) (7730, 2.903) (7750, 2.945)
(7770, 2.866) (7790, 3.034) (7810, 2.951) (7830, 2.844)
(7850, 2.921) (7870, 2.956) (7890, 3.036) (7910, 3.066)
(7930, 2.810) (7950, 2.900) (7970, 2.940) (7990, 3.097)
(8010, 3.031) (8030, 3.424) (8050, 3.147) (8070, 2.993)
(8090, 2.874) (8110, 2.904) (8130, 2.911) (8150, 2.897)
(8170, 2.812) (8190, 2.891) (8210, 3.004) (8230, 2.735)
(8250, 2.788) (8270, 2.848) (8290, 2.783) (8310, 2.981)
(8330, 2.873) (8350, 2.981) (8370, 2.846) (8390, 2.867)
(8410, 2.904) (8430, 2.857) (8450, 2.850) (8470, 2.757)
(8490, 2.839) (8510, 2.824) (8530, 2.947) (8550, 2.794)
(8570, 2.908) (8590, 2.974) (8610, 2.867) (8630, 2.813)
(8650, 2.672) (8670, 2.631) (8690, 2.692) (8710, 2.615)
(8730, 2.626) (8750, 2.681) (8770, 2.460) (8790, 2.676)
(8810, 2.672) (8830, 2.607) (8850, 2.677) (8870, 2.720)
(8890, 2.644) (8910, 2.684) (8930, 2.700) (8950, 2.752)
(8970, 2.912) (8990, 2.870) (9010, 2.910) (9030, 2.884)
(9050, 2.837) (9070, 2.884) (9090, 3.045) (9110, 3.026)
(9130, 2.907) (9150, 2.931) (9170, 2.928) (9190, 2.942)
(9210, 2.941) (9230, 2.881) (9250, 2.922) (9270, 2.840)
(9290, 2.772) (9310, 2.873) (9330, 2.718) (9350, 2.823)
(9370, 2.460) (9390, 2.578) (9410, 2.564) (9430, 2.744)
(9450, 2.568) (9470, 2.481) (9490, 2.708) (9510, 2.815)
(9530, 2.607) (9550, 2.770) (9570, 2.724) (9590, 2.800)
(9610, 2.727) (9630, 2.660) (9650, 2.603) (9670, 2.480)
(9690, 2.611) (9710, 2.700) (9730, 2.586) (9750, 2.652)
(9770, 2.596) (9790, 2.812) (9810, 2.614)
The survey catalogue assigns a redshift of 0.220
